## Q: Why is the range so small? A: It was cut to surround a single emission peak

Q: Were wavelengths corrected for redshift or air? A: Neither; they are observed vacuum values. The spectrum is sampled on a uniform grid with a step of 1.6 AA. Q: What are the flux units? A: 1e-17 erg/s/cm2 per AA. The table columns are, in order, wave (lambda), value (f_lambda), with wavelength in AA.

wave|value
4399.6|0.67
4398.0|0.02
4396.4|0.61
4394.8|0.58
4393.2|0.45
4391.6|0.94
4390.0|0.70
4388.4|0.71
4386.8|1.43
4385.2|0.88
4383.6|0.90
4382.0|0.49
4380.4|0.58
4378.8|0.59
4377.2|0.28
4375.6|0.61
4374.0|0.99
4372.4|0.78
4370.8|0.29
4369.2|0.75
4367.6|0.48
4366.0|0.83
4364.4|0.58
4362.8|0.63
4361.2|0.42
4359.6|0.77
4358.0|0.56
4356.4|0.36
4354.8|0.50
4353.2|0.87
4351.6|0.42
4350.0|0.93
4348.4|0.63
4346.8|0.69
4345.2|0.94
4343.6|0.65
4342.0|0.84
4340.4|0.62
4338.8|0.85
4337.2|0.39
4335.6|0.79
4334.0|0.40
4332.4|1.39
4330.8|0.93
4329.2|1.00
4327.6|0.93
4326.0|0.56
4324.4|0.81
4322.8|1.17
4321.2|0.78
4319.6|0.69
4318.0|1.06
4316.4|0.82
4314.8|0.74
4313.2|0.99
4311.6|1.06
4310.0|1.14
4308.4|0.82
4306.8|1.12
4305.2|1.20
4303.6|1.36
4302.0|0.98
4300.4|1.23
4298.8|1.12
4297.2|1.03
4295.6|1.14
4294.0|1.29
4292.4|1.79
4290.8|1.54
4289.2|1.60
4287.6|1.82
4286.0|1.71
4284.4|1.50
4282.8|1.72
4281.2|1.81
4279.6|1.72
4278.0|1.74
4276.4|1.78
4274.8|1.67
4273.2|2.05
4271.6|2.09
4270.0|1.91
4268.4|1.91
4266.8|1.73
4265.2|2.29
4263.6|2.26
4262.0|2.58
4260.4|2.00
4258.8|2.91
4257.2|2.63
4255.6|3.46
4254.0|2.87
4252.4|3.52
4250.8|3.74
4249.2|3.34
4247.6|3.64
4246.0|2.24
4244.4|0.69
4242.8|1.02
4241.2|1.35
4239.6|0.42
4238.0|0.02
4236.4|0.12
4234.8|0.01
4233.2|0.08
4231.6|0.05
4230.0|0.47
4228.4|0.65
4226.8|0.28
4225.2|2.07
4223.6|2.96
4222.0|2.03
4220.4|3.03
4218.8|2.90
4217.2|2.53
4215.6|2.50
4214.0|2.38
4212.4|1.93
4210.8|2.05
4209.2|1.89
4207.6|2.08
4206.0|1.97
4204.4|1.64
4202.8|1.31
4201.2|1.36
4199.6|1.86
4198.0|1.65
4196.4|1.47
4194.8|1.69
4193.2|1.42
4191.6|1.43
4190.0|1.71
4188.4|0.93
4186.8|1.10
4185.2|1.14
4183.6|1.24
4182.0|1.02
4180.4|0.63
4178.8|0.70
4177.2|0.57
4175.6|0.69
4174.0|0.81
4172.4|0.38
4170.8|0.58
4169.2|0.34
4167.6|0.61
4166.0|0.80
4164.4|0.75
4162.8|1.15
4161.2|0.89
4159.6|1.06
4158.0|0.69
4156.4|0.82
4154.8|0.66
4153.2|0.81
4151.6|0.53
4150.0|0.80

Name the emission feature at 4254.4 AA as C IV 1549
